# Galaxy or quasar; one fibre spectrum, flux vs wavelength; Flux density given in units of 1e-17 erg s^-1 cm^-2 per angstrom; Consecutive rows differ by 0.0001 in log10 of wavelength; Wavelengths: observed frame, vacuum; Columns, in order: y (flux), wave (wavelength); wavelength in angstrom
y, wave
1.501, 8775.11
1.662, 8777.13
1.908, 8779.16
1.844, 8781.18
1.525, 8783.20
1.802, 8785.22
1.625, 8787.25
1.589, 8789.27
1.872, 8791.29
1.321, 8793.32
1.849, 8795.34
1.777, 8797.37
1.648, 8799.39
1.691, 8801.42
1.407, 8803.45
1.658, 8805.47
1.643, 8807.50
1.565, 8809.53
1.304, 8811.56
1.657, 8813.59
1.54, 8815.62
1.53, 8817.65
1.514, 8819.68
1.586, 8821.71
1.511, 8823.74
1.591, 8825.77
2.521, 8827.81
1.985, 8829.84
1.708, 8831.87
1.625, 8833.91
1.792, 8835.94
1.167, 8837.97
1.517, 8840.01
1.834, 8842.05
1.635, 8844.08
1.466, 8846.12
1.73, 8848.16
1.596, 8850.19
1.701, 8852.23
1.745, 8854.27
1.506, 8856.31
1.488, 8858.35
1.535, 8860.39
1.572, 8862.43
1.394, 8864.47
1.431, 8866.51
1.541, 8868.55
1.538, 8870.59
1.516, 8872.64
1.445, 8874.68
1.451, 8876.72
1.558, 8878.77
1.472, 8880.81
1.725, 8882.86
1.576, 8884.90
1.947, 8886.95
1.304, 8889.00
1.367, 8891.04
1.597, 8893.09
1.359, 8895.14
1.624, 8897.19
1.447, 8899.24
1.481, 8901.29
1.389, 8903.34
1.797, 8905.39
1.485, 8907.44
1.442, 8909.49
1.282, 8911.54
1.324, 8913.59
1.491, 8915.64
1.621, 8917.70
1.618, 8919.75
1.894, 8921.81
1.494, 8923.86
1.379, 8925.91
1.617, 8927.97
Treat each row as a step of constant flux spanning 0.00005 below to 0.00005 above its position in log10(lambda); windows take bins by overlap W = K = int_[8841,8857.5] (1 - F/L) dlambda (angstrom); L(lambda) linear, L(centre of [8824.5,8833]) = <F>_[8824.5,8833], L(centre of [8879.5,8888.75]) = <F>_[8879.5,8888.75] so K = 1.6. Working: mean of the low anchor 1.93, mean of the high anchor 1.64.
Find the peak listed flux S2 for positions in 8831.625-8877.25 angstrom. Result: 1.834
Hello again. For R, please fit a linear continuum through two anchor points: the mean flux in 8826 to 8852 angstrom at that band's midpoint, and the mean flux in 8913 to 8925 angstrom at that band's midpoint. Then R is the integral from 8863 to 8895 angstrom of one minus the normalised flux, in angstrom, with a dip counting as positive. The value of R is 2.43 angstrom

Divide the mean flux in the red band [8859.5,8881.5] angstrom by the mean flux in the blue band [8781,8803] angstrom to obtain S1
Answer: 0.9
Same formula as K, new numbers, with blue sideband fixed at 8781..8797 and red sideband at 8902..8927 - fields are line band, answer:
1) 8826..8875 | -0.8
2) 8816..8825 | 0.5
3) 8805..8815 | 0.5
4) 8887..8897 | 0.4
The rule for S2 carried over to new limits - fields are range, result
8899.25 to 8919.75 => 1.797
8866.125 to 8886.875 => 1.725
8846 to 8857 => 1.745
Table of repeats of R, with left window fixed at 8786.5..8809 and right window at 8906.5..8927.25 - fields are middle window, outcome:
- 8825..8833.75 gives -1.8 angstrom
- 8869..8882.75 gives 0.3 angstrom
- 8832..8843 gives 0.0 angstrom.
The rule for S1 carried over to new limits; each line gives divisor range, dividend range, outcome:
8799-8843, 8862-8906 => 0.93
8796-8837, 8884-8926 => 0.92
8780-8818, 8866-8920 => 0.93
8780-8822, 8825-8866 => 1.02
